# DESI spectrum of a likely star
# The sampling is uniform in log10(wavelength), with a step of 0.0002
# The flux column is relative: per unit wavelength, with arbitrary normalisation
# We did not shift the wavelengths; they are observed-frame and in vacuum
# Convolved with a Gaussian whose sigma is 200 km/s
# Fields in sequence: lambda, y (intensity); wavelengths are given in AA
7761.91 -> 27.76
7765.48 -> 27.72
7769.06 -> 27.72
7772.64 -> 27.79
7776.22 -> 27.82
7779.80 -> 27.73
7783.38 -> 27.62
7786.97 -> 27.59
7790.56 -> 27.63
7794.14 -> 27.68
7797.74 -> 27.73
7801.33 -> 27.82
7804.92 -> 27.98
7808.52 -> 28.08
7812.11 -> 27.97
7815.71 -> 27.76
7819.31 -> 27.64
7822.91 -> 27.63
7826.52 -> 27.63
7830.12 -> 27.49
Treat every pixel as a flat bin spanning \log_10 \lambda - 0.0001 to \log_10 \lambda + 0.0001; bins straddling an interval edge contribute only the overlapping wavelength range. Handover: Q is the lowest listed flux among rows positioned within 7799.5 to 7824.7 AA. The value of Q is 27.63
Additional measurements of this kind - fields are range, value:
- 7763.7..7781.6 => 27.72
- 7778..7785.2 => 27.62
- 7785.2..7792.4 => 27.59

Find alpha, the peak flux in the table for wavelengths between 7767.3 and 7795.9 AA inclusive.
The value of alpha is 27.82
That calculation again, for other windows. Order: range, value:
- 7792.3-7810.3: 28.08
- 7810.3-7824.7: 27.97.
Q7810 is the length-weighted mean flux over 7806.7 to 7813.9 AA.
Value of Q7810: 28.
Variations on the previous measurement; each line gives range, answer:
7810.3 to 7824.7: 27.8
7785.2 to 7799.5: 27.6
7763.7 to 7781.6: 27.8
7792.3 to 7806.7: 27.8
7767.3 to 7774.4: 27.7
